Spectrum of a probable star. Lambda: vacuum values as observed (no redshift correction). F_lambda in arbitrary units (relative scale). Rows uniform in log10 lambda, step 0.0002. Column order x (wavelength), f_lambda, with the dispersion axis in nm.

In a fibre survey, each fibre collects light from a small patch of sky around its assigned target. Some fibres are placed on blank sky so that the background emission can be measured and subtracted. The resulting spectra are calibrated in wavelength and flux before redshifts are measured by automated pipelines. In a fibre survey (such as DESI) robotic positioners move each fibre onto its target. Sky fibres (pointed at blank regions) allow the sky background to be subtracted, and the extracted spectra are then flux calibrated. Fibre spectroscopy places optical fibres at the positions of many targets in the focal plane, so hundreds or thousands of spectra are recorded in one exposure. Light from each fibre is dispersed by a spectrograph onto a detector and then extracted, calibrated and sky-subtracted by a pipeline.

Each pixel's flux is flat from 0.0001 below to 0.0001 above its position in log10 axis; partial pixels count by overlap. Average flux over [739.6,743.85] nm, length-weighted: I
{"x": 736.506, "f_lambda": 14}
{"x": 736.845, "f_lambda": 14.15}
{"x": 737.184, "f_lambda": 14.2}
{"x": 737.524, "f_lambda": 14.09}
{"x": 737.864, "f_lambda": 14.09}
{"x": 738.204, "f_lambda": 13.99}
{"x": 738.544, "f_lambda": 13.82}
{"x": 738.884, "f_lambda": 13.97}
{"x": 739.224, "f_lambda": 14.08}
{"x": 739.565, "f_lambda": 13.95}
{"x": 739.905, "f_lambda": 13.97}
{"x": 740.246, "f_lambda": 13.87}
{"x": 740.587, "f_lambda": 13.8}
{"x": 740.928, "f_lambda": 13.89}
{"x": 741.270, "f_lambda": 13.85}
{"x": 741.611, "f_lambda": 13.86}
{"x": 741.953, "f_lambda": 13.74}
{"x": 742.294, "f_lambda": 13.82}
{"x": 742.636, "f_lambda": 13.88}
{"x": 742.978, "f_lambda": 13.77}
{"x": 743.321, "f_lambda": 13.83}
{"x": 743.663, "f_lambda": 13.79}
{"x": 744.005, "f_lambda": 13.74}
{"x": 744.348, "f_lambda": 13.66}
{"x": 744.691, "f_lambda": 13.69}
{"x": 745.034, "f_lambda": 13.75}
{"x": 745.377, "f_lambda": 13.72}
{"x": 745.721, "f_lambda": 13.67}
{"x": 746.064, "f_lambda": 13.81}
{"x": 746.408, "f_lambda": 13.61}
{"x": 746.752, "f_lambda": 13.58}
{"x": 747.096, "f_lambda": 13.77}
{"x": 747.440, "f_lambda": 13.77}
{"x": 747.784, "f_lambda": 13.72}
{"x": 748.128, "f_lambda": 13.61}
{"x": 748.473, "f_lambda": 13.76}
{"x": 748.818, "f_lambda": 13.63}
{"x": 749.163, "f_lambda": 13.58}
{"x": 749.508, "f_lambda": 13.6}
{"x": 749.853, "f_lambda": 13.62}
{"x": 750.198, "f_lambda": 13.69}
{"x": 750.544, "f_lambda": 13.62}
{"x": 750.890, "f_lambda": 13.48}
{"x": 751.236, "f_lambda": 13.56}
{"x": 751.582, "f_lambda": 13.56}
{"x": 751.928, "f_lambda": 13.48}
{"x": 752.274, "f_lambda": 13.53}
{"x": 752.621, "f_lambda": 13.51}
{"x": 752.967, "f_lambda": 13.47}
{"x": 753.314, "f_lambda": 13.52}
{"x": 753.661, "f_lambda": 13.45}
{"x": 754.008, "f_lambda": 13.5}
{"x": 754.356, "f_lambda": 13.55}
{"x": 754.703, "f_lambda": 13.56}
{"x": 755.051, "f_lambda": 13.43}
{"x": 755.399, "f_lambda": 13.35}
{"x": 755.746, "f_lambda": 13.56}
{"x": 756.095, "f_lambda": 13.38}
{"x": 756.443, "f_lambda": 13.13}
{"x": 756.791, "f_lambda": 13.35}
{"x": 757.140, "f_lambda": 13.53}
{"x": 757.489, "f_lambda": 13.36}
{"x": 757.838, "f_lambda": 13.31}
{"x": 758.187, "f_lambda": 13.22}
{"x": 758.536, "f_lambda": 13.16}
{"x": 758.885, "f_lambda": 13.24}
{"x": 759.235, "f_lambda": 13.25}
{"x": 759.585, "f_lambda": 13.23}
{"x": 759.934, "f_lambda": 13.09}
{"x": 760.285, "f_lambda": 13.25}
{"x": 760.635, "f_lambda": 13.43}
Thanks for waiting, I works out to 13.8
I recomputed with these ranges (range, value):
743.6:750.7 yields 13.7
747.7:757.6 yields 13.5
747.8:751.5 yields 13.6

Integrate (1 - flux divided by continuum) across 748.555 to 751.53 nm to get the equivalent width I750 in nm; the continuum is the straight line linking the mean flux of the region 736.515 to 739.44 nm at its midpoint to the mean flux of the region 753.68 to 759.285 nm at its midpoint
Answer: 0.001 nm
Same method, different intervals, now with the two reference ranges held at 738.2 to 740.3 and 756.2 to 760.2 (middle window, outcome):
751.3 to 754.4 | -0.012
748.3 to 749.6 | -0.004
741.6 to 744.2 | 0.004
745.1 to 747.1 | 0.002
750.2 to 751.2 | -0.003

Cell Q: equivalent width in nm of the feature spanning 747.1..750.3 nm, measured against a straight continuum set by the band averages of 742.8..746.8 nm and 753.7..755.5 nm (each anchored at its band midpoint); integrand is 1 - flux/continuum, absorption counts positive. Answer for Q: -0.01 nm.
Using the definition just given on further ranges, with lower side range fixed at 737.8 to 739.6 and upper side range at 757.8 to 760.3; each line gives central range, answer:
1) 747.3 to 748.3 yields 0.00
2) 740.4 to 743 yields 0.01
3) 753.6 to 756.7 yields -0.02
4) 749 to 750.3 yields -0.01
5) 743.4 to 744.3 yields 0.00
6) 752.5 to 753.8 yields -0.01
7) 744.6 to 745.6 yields 0.00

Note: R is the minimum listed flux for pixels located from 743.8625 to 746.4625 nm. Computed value 13.61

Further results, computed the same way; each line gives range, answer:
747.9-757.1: 13.13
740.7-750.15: 13.58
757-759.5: 13.16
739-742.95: 13.74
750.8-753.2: 13.47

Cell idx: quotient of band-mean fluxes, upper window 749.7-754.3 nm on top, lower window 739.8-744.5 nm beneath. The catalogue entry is 1.0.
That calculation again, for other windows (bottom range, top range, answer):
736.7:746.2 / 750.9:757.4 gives 0.97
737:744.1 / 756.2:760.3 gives 0.95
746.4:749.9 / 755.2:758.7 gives 0.98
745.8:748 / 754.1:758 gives 0.98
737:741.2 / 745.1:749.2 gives 0.98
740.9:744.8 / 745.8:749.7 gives 0.99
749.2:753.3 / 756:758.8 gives 0.98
